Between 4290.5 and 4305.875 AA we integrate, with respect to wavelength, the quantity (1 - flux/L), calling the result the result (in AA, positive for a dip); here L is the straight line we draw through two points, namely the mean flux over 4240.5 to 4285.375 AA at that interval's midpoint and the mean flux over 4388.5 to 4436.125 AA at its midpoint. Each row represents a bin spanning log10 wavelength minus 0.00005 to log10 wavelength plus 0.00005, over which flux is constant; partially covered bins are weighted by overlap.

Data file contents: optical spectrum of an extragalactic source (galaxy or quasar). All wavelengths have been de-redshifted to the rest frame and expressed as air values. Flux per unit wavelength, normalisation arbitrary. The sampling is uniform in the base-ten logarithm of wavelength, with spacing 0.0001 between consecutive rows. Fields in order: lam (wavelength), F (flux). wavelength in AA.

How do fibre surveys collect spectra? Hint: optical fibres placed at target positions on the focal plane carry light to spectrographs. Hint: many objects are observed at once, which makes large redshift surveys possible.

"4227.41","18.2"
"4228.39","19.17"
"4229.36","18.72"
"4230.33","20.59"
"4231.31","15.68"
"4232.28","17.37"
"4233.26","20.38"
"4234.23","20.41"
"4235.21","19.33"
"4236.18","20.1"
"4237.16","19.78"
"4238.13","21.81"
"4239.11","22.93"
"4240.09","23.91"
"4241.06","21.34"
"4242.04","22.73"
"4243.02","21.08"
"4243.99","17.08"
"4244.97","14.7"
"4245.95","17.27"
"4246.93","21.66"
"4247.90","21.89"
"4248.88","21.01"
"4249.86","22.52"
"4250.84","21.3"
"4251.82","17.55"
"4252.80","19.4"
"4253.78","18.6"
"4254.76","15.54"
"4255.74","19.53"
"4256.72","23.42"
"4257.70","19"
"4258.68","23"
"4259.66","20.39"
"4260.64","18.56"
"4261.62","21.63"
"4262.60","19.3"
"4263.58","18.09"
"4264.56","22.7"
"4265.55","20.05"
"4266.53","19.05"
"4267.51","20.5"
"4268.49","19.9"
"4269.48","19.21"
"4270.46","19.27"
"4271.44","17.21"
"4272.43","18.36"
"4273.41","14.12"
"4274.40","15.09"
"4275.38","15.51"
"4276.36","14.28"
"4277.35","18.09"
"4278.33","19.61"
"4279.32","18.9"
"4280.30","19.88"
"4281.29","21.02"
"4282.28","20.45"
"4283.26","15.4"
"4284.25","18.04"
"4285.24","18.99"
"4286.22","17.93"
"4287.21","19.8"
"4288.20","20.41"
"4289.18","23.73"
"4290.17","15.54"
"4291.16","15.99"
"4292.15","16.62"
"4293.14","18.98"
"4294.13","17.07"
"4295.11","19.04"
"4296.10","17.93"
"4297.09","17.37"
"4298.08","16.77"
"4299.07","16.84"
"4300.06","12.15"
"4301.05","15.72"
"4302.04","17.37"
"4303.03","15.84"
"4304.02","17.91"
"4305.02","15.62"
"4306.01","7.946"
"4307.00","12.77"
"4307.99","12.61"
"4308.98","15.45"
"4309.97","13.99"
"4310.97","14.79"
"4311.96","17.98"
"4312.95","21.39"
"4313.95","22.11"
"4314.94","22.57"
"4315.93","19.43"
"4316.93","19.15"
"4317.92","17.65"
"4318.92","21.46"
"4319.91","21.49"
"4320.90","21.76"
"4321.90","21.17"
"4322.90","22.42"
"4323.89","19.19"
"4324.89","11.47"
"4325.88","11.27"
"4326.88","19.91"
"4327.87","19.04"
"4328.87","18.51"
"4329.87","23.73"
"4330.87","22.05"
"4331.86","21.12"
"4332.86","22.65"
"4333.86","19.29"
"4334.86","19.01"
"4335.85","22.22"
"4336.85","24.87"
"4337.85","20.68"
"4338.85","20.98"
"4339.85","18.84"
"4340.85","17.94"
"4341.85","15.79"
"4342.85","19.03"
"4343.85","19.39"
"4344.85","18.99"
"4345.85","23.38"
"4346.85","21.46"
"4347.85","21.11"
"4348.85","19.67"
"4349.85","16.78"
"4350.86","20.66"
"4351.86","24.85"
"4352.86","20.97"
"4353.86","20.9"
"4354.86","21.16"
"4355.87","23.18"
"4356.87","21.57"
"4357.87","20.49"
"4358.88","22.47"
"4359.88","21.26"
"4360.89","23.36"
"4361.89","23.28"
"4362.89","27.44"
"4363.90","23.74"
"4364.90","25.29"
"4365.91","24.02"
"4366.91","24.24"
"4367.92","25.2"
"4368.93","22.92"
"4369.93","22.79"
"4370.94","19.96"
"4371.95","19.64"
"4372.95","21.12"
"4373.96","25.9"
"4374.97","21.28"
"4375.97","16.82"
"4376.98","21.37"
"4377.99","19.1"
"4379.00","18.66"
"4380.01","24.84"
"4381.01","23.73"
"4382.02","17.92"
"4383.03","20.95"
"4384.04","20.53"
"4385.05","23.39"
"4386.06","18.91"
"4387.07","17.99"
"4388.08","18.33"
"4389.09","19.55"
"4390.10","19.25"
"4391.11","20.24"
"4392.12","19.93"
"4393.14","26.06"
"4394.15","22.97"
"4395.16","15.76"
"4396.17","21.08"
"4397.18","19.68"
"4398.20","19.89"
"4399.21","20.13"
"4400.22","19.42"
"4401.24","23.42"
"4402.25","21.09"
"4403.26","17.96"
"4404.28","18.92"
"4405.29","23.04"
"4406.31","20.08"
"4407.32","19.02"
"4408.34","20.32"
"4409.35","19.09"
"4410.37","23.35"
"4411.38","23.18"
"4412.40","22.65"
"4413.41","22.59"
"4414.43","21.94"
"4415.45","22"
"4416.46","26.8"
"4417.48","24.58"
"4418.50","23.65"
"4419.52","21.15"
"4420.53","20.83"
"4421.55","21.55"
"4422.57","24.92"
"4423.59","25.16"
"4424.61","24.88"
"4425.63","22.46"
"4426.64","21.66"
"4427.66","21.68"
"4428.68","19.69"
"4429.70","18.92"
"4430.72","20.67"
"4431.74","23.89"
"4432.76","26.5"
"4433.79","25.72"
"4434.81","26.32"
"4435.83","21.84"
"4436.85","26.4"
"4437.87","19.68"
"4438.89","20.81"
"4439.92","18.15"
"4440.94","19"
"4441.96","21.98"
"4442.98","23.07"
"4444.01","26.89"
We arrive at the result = 2.5 AA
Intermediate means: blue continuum 19.2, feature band 16.5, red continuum 21.8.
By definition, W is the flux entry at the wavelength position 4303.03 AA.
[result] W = 15.84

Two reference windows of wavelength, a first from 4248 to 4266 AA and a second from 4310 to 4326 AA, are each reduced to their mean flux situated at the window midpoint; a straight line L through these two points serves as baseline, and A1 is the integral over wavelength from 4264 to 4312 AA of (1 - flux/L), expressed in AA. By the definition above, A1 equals 5.6 AA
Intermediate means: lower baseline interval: 20.1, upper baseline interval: 19.1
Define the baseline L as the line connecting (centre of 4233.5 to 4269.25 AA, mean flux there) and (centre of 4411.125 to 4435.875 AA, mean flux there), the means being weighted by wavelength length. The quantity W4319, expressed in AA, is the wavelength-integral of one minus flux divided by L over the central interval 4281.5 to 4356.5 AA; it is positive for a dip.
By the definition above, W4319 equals 8.91 AA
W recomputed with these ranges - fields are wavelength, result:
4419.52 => 21.15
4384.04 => 20.53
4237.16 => 19.78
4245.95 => 17.27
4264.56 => 22.7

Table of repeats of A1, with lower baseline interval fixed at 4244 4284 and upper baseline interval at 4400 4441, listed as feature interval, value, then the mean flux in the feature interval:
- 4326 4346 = 0.3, 20.1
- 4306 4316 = 1.6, 16.8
